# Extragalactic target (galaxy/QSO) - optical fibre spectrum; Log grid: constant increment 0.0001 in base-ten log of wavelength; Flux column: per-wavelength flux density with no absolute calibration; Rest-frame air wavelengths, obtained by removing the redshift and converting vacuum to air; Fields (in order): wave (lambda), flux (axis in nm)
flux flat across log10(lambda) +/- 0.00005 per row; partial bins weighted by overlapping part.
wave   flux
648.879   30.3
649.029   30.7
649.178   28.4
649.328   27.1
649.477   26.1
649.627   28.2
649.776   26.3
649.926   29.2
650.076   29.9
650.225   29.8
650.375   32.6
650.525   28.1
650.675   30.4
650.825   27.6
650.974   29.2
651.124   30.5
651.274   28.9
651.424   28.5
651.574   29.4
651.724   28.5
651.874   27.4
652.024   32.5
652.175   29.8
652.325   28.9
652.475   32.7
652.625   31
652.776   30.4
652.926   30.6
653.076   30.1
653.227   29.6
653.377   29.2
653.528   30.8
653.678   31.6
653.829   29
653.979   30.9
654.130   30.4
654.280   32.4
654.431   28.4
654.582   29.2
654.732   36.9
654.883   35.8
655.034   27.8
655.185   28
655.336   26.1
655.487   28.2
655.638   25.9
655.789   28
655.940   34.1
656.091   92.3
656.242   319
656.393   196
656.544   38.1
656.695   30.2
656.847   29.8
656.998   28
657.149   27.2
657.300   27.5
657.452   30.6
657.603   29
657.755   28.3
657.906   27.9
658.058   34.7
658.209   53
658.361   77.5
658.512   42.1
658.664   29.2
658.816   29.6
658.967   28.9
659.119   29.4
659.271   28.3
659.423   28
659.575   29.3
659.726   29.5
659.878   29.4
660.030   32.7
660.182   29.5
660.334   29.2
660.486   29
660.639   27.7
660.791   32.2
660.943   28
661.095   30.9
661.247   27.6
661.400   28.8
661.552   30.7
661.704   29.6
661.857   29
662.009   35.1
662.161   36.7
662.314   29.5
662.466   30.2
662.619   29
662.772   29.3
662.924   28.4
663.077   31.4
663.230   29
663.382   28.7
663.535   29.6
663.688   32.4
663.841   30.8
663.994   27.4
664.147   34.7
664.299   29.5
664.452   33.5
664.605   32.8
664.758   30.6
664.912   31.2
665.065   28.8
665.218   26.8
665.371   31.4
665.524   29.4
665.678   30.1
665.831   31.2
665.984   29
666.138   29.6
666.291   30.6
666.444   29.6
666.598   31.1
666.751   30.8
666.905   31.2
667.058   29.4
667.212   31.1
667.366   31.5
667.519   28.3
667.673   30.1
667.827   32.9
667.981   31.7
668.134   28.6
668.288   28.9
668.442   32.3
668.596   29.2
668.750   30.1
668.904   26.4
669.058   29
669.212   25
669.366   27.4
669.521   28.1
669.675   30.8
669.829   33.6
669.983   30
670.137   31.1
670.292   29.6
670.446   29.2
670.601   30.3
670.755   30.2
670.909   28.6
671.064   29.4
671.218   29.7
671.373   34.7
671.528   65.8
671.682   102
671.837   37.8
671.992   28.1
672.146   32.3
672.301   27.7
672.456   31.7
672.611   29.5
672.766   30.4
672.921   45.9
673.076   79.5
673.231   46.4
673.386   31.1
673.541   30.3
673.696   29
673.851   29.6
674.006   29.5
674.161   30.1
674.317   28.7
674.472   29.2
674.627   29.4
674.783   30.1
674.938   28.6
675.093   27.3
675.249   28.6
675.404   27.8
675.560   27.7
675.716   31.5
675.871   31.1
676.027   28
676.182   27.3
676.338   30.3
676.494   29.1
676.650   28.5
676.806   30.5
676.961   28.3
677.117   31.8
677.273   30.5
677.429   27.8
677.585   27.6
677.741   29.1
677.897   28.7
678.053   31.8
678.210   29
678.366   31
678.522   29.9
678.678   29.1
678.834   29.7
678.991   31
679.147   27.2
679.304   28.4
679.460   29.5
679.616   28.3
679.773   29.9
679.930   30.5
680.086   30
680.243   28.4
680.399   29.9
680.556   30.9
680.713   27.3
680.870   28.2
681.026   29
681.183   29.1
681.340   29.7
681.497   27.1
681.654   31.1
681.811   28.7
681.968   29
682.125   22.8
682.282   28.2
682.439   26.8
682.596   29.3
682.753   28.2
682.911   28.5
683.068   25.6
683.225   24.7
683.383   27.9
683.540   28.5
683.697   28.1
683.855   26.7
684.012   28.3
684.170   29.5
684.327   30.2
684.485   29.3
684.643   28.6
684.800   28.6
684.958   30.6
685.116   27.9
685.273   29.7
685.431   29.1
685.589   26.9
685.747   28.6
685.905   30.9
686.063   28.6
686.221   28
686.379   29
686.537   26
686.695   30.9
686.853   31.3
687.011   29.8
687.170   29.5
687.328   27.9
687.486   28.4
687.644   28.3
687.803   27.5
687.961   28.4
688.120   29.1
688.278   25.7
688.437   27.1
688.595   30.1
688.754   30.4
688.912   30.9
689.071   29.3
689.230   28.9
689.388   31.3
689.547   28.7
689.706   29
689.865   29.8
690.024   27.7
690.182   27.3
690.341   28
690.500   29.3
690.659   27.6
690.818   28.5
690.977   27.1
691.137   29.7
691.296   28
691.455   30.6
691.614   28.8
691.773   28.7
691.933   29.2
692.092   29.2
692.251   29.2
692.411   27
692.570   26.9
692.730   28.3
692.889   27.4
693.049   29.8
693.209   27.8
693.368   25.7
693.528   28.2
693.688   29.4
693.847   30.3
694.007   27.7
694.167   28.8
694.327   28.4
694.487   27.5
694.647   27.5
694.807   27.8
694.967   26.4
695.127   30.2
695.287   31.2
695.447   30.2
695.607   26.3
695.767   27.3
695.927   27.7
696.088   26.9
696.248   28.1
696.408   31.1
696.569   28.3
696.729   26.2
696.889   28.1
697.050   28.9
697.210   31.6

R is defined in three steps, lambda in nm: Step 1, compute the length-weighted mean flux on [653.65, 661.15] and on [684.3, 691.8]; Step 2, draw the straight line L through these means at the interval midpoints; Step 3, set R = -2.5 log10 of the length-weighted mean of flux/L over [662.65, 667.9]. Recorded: 0.261 mag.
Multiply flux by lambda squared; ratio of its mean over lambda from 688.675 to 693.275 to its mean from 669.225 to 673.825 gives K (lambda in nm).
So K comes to 0.83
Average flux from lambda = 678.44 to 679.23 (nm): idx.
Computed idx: 29.4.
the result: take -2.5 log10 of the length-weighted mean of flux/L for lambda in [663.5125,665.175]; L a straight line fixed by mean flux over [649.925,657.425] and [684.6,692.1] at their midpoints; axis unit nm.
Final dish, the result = 0.19 mag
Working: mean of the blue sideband 40.4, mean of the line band 31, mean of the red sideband 28.8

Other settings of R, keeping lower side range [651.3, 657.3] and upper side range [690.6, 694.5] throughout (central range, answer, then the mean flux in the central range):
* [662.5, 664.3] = 0.30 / 30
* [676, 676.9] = 0.19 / 29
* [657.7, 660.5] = 0.21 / 34.1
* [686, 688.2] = 0.06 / 28.8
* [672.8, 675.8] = 0.06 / 33.6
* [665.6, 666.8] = 0.26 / 30.2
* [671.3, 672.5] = -0.24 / 45.4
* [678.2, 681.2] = 0.14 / 29.3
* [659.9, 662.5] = 0.31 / 30.4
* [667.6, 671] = 0.25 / 29.7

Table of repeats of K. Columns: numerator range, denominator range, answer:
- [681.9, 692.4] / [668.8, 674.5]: 0.85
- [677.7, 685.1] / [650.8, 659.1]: 0.76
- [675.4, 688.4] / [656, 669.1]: 0.83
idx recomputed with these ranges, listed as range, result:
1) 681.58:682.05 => 29.5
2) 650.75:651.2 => 29.1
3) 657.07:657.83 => 28.5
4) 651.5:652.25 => 29.5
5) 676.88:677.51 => 29.6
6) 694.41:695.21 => 27.9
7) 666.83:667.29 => 30.6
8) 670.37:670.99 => 29.6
